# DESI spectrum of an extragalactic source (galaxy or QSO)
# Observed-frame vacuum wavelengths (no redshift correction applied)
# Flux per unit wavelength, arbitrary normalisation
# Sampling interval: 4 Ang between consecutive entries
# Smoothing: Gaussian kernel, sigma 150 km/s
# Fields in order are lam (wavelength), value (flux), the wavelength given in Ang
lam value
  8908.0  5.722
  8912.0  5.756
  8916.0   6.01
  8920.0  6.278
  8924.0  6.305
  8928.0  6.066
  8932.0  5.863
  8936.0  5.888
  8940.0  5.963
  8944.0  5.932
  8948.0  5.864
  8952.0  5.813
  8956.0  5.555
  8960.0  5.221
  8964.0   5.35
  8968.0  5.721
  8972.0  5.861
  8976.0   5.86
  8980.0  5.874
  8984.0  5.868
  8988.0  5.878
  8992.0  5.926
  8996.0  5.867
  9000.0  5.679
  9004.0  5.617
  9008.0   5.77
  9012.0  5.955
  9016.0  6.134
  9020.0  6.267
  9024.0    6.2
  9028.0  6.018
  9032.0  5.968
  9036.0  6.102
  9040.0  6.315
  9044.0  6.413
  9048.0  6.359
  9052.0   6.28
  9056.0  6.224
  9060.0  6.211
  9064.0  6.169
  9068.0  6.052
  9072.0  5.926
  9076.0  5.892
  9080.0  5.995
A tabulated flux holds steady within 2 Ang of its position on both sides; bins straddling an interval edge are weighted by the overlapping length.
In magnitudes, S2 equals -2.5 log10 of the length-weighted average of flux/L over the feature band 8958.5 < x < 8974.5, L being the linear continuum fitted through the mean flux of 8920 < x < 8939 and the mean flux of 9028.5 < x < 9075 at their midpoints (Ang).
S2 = 0.10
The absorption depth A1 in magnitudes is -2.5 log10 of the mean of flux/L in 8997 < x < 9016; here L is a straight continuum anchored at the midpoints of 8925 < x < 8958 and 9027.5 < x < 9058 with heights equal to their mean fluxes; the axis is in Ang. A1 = 0.05 mag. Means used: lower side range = 5.88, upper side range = 6.22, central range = 5.8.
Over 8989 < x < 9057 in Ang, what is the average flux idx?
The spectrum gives 6.06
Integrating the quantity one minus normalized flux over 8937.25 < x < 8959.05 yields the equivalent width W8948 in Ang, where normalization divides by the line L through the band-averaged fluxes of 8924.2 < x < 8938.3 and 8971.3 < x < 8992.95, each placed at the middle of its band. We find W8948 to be 0.6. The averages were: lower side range 5.99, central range 5.8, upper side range 5.88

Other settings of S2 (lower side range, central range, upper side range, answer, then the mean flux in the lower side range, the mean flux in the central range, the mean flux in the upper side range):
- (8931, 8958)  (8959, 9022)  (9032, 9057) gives 0.04 mag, 5.84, 5.81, 6.26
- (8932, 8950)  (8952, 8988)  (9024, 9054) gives 0.06 mag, 5.91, 5.68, 6.21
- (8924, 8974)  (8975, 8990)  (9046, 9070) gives 0.01 mag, 5.78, 5.87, 6.22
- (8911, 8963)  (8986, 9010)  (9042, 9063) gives 0.06 mag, 5.88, 5.79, 6.29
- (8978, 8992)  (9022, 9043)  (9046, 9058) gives 0.01 mag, 5.88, 6.13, 6.29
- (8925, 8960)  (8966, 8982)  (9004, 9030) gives 0.02 mag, 5.84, 5.83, 6.02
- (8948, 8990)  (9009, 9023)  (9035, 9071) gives -0.02 mag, 5.71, 6.1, 6.23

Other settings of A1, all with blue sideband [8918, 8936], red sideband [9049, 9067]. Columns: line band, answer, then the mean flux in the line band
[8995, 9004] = 0.08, 5.73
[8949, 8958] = 0.08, 5.7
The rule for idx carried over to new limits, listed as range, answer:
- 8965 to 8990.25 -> 5.82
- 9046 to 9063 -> 6.26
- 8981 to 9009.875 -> 5.8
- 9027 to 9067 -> 6.21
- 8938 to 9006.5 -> 5.76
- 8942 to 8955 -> 5.85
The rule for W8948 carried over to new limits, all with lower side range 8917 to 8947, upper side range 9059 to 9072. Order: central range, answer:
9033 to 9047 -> -0.39 Ang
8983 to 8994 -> 0.31 Ang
